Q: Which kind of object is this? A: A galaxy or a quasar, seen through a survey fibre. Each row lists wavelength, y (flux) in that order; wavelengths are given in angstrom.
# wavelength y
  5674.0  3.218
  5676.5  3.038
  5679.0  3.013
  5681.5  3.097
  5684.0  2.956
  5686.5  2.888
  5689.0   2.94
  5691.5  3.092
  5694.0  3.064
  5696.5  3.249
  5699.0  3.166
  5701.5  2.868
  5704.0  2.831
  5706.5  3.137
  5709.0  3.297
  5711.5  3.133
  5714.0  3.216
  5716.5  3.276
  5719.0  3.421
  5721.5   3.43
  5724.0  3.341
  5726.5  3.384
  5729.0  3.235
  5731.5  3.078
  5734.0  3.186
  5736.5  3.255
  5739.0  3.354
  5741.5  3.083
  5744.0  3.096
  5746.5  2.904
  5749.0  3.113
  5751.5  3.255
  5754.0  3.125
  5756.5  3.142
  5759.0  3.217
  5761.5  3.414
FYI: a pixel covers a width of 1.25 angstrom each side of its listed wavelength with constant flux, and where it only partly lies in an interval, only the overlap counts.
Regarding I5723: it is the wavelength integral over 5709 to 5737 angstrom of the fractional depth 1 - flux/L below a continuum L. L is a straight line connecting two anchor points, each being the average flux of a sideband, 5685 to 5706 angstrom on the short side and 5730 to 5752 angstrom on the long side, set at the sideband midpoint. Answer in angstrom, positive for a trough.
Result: -1.60 angstrom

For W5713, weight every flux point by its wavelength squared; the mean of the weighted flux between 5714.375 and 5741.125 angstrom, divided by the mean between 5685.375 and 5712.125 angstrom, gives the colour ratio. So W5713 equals 1.09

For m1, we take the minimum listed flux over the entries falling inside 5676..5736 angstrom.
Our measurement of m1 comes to 2.831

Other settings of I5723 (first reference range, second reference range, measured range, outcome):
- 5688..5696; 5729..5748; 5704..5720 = -0.6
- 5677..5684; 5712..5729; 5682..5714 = 1.1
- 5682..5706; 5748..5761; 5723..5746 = -0.6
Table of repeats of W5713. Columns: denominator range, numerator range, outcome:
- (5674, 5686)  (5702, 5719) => 1.05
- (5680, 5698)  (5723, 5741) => 1.09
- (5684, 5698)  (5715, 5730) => 1.11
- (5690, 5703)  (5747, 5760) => 1.04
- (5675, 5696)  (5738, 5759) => 1.06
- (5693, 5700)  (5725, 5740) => 1.04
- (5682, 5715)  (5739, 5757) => 1.04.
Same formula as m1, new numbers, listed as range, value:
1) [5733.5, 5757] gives 2.904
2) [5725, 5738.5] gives 3.078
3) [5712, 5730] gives 3.216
